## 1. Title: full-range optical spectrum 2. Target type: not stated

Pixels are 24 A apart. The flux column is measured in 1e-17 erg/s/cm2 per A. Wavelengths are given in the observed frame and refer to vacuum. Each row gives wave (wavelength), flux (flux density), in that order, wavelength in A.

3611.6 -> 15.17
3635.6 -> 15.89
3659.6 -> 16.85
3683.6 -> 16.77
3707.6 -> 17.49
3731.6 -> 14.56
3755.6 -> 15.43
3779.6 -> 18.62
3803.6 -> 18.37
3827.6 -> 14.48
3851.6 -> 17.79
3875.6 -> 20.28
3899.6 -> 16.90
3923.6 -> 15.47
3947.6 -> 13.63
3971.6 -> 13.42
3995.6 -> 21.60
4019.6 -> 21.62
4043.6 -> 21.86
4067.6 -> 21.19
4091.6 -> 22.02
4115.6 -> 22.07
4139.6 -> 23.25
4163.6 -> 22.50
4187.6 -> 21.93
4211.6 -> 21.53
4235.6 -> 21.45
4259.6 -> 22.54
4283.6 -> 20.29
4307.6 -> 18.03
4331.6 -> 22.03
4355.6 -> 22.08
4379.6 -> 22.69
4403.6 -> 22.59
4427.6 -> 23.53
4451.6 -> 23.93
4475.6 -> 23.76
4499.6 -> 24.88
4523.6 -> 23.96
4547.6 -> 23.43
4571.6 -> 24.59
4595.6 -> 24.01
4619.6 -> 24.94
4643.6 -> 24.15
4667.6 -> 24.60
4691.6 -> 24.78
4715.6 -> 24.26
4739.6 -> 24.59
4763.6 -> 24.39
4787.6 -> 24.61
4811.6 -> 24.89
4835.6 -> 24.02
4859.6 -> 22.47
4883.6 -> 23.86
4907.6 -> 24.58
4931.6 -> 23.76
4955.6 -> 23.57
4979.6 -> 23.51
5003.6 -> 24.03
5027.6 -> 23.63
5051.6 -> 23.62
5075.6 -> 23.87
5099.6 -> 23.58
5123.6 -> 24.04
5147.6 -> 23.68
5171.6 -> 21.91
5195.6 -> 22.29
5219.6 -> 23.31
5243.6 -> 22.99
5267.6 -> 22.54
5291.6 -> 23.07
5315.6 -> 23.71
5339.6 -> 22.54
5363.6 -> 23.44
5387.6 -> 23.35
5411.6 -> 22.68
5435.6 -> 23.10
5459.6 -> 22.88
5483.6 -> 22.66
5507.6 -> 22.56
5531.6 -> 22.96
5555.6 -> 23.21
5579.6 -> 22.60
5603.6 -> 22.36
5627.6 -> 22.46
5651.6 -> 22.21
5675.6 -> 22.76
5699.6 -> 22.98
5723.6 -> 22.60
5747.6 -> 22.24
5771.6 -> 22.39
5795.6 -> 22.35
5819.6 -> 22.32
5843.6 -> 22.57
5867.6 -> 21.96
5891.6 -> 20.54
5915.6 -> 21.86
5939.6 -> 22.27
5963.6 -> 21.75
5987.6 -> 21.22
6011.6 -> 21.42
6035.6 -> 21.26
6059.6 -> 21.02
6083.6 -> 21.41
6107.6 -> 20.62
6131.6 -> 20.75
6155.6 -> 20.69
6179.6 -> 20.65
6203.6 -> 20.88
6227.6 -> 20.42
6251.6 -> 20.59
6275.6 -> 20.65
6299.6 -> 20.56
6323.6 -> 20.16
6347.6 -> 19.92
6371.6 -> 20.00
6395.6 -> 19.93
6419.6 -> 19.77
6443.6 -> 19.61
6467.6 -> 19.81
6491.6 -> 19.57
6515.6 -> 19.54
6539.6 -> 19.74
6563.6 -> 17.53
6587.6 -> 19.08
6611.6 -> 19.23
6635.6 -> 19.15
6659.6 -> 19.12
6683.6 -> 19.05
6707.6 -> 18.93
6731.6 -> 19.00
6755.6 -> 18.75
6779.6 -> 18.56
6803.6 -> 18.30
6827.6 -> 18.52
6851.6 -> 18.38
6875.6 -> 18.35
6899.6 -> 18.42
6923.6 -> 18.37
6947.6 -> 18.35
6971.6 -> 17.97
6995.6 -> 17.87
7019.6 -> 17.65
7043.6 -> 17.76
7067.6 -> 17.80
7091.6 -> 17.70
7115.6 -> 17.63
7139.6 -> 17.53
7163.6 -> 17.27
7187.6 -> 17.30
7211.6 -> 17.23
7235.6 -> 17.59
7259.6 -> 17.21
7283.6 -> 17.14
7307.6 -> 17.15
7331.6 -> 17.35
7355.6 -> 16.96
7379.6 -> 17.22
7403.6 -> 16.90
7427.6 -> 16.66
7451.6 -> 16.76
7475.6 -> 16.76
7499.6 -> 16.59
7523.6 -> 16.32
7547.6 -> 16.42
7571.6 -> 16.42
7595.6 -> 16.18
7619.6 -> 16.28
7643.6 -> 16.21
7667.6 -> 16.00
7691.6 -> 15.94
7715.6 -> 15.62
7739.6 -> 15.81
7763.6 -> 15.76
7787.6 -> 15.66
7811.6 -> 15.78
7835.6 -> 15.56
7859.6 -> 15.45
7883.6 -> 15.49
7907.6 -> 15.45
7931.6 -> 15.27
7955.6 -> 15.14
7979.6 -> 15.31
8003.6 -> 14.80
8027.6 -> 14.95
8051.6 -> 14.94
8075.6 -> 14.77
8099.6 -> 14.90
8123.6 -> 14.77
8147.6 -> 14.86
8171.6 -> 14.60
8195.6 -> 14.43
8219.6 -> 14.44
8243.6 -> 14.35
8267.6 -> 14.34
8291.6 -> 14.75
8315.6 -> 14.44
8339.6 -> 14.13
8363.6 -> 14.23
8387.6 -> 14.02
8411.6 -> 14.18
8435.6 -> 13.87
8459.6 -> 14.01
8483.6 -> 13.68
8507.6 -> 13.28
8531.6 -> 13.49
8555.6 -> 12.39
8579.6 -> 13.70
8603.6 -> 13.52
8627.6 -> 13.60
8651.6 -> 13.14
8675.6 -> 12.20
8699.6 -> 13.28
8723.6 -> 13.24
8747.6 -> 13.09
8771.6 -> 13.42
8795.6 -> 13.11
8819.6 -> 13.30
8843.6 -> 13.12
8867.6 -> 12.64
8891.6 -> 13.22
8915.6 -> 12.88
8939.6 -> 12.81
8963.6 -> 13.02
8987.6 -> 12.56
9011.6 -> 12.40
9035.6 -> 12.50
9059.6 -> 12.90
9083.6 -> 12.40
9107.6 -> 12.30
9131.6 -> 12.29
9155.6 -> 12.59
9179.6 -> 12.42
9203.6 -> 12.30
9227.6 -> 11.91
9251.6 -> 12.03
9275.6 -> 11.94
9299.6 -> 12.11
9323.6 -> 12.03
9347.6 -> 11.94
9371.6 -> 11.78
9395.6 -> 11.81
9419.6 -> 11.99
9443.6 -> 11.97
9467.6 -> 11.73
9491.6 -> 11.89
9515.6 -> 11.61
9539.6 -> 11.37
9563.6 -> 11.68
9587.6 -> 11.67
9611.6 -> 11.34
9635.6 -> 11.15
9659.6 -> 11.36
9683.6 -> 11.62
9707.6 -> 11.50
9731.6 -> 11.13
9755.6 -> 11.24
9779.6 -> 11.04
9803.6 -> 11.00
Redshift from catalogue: 0.00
